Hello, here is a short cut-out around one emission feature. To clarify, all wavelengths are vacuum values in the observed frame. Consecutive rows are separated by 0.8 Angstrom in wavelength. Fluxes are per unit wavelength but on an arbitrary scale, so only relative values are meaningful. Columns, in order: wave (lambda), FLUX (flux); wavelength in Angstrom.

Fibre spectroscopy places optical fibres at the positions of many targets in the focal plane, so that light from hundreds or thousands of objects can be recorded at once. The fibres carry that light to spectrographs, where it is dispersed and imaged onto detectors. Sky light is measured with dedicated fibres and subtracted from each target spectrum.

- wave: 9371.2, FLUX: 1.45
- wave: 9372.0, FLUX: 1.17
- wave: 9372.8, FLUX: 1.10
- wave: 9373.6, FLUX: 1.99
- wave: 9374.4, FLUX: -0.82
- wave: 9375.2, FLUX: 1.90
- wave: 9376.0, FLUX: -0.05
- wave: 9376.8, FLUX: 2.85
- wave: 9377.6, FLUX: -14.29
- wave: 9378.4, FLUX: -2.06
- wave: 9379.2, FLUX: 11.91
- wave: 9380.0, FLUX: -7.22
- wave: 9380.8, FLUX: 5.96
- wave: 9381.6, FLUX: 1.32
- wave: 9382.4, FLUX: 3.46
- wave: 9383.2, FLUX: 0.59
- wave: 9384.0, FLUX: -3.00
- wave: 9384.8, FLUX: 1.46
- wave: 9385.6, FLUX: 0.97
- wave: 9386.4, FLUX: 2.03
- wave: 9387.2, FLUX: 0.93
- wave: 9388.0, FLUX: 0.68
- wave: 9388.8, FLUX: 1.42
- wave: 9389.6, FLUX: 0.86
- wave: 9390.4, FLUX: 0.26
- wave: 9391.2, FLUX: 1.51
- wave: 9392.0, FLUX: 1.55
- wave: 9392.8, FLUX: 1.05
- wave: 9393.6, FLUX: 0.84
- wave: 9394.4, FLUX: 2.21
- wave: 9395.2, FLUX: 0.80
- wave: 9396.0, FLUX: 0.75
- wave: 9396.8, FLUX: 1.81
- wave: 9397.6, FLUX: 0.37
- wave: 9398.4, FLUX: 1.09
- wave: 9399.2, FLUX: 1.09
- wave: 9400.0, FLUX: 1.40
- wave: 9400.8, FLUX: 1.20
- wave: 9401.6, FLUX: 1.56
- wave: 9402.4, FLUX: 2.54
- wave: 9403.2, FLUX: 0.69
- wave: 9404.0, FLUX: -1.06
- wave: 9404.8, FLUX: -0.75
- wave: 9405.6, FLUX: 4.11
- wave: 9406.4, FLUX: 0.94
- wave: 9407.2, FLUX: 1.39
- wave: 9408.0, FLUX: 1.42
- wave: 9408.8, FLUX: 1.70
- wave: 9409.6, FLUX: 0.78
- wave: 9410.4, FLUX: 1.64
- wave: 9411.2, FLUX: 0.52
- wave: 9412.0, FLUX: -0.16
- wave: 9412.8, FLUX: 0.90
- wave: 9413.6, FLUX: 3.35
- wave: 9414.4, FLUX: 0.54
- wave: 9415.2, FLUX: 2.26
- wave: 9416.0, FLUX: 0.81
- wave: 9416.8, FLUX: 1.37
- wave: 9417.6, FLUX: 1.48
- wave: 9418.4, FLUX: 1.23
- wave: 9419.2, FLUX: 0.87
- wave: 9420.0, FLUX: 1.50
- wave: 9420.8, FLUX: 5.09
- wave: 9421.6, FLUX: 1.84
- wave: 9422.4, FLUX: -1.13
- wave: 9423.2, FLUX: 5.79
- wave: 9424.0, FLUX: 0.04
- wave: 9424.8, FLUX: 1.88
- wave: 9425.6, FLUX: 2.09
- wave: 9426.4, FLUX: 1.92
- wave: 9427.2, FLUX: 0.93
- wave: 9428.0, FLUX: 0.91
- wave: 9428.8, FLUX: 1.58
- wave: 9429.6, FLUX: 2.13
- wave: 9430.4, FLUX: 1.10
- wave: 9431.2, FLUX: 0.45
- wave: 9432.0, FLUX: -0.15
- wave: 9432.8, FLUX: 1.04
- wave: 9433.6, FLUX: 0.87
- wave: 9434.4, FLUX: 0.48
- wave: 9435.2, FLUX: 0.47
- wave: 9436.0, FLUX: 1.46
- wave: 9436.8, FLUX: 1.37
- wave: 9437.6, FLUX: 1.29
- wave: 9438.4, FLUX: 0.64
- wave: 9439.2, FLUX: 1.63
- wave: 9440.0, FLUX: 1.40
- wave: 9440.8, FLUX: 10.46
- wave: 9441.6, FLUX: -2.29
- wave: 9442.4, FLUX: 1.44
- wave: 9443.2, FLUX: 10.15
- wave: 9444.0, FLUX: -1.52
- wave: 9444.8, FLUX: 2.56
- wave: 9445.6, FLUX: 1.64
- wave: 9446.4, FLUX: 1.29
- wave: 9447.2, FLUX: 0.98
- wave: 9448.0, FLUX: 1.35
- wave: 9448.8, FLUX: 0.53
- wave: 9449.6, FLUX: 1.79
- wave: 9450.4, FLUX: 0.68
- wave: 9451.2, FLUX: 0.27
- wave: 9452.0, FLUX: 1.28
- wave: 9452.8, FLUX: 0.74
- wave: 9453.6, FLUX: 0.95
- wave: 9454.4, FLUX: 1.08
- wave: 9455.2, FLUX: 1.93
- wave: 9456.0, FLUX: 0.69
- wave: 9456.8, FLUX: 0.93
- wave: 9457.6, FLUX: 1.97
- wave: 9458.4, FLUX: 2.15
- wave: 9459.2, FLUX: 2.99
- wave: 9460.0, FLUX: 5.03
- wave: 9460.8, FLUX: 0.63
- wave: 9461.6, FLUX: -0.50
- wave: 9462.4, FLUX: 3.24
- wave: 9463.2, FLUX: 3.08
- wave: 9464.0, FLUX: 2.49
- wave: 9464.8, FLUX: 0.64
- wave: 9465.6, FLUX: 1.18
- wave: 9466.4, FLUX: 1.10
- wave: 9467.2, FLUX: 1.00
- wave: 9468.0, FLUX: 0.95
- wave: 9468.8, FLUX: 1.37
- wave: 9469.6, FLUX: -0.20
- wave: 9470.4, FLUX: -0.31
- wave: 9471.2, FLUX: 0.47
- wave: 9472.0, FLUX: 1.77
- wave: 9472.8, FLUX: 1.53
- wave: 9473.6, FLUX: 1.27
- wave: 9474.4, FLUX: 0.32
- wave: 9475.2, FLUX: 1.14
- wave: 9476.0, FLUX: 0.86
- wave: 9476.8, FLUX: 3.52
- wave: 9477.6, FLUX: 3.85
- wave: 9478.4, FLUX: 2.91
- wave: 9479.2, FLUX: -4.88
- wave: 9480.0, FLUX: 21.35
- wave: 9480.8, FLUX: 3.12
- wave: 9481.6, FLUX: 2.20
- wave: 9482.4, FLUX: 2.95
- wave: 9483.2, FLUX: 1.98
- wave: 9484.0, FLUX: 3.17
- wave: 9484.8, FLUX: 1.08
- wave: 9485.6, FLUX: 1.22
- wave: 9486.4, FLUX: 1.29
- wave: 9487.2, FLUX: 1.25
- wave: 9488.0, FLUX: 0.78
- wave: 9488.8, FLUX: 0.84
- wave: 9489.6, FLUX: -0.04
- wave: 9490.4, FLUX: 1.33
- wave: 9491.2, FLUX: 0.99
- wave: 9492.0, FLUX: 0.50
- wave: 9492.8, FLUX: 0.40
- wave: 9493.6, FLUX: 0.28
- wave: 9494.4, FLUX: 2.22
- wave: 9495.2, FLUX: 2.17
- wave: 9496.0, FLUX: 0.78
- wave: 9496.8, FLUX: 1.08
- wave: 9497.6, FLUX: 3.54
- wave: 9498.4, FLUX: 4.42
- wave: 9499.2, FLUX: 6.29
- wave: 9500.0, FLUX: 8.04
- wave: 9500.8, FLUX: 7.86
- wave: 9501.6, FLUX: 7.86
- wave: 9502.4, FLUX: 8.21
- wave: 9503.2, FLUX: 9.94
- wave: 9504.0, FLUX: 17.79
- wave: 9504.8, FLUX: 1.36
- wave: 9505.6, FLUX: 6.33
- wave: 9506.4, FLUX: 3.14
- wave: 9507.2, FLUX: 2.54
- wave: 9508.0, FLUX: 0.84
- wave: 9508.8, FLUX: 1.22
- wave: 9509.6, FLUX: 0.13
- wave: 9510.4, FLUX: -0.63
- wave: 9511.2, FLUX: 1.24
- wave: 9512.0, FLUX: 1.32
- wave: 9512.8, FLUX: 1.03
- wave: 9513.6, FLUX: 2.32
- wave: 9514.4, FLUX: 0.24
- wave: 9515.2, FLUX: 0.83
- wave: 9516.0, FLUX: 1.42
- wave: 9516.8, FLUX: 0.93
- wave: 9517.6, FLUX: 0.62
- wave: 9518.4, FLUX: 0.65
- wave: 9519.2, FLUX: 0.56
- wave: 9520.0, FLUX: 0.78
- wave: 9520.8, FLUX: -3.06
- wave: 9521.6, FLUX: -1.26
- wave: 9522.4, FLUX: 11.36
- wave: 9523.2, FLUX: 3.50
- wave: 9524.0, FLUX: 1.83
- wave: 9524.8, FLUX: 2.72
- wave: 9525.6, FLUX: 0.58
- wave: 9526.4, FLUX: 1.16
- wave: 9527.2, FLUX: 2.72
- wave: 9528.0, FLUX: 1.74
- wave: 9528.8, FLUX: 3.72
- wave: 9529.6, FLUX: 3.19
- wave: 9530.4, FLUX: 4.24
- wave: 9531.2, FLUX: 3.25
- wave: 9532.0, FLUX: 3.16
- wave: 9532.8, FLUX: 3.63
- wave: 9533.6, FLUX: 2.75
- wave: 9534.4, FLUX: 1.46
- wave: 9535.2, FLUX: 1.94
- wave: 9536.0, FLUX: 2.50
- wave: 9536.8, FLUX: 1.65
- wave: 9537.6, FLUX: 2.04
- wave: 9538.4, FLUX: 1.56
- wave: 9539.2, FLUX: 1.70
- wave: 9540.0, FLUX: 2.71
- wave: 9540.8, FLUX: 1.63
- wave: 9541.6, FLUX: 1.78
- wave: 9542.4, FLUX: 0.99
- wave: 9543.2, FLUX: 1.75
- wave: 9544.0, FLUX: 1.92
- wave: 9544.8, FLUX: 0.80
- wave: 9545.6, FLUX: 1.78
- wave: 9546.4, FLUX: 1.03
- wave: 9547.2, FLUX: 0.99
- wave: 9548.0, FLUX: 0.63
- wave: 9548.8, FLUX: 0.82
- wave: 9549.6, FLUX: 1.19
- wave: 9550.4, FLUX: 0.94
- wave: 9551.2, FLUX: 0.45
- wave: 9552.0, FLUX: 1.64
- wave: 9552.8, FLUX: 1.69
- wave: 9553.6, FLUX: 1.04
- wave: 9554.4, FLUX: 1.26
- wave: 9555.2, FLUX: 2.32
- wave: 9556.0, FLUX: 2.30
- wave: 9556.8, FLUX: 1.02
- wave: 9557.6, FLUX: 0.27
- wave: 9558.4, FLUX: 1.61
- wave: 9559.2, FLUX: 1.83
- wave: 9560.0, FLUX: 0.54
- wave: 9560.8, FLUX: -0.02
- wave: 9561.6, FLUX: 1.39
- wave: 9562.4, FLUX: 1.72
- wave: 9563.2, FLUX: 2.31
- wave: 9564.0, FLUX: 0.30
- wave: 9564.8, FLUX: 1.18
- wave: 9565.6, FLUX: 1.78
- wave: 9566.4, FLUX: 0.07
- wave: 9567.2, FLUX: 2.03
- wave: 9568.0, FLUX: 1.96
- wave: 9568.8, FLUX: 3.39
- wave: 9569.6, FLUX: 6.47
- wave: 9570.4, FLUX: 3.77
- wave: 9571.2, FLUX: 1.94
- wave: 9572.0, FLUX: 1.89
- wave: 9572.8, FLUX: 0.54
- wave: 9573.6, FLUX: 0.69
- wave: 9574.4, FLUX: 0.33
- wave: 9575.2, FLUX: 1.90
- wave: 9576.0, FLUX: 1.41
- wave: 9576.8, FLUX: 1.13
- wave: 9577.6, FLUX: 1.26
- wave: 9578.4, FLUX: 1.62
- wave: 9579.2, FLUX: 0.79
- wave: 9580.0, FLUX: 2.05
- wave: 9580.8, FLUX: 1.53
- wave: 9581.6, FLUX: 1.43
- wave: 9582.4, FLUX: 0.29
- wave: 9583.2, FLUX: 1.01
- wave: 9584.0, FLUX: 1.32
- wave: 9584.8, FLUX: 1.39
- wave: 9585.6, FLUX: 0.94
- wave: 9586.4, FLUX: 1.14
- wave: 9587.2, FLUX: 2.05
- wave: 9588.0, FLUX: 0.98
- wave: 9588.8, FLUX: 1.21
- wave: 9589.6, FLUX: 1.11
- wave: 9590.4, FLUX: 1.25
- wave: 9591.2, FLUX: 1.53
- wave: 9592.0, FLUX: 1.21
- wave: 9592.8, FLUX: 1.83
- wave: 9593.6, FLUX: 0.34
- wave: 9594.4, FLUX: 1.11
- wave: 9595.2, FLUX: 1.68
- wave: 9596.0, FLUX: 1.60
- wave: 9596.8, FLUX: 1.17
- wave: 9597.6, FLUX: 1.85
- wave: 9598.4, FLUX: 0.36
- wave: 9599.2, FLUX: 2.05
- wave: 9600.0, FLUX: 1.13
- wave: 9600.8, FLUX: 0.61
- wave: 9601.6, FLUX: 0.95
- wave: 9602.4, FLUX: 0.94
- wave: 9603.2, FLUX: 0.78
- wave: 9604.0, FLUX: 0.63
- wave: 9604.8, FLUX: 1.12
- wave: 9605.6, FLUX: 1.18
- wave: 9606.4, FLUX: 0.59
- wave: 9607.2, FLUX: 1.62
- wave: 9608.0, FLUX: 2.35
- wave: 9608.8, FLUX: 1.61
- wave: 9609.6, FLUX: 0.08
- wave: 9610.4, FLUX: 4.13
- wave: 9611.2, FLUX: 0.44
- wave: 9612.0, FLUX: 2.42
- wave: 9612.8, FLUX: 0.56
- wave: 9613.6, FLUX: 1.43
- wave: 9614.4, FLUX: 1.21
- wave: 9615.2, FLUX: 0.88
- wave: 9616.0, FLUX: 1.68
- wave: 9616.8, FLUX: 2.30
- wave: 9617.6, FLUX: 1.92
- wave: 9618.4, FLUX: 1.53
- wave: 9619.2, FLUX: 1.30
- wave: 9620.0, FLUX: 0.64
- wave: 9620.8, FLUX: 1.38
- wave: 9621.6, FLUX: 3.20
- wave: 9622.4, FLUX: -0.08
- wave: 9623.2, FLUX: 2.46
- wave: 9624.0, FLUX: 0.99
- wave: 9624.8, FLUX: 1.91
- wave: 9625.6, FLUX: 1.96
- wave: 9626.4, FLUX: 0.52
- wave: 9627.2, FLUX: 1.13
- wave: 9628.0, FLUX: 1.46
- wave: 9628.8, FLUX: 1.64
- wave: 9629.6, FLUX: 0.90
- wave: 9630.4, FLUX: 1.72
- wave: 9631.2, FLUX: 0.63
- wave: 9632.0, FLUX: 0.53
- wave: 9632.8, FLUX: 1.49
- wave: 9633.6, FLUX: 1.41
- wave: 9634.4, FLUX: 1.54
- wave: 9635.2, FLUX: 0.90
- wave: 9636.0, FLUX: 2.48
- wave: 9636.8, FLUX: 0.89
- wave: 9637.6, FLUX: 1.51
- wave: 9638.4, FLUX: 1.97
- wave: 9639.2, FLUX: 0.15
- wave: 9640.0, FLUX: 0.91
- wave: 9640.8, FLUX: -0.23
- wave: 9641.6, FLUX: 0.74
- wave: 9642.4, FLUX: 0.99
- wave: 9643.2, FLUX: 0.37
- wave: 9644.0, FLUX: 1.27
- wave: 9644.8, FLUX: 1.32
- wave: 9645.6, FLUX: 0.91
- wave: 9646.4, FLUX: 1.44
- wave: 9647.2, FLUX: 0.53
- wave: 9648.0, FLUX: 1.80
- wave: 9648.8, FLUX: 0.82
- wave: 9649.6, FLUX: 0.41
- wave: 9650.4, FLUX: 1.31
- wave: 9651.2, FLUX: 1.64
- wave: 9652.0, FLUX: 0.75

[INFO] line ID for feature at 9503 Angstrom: H-alpha 6563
